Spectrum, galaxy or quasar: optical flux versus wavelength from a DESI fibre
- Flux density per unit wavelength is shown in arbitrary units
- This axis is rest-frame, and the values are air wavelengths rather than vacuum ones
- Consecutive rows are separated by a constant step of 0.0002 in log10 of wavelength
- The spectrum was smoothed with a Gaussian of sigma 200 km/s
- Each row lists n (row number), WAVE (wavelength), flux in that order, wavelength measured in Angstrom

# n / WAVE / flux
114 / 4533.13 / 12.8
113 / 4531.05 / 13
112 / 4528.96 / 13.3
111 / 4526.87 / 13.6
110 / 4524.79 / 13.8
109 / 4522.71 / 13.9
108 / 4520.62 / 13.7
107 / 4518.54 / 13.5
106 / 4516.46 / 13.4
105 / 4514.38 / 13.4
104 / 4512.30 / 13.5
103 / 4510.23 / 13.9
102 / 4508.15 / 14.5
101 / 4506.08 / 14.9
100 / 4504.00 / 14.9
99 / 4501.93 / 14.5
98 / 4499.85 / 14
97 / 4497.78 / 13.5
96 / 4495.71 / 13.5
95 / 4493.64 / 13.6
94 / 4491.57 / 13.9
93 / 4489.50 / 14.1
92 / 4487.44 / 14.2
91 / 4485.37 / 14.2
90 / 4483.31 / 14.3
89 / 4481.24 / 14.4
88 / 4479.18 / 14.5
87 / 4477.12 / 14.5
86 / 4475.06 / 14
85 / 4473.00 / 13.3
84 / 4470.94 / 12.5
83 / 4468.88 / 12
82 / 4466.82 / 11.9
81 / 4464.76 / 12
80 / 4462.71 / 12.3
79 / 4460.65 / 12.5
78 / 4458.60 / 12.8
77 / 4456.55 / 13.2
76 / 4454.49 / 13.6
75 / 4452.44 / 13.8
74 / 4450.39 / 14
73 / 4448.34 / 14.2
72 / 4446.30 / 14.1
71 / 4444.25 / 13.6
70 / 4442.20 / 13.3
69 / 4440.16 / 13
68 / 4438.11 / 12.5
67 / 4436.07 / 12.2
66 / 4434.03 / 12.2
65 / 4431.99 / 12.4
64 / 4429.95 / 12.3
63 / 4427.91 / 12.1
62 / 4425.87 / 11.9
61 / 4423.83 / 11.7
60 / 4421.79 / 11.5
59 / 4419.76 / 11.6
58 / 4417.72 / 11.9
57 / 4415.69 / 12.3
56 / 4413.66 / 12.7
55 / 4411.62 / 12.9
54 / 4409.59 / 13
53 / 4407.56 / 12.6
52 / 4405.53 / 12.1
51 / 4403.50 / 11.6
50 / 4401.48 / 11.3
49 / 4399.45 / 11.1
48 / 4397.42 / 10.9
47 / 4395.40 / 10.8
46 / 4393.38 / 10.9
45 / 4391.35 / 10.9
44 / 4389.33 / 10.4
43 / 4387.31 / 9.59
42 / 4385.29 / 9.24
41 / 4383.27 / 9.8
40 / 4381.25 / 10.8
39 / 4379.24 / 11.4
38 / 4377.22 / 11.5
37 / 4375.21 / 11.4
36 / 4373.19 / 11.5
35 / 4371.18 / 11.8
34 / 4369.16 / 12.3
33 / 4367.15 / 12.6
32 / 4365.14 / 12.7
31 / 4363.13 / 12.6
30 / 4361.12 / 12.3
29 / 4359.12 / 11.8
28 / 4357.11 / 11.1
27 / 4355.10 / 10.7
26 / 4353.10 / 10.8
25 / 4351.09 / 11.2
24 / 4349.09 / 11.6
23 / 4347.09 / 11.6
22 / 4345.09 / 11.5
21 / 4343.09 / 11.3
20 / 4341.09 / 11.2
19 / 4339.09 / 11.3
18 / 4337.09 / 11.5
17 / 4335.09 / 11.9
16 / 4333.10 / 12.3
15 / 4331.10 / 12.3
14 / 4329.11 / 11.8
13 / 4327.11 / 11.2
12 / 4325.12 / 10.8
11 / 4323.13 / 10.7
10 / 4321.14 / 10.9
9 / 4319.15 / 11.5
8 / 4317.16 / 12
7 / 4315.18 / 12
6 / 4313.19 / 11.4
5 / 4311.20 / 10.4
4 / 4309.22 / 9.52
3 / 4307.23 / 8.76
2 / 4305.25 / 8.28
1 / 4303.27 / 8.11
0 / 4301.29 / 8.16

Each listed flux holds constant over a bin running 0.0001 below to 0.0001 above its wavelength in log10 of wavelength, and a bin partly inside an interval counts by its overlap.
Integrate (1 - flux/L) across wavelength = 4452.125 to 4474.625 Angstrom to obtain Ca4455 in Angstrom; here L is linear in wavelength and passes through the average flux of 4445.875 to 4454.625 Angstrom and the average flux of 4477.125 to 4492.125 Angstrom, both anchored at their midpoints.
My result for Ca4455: 2.18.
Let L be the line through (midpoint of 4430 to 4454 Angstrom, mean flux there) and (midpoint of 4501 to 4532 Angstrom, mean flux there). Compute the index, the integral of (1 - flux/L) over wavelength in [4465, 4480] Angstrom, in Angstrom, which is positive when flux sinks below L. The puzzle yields 0.3 Angstrom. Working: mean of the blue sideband 13.2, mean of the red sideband 13.9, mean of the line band 13.2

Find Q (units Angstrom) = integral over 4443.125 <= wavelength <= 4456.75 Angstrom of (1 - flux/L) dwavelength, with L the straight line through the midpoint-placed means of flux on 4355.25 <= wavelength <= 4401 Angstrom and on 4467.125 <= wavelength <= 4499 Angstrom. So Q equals -0.9 Angstrom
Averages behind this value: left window 11.2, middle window 13.8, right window 13.7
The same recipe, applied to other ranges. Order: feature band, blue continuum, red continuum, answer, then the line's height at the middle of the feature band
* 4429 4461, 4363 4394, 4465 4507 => -0.8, 12.8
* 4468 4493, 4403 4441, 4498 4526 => -0.9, 13.4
